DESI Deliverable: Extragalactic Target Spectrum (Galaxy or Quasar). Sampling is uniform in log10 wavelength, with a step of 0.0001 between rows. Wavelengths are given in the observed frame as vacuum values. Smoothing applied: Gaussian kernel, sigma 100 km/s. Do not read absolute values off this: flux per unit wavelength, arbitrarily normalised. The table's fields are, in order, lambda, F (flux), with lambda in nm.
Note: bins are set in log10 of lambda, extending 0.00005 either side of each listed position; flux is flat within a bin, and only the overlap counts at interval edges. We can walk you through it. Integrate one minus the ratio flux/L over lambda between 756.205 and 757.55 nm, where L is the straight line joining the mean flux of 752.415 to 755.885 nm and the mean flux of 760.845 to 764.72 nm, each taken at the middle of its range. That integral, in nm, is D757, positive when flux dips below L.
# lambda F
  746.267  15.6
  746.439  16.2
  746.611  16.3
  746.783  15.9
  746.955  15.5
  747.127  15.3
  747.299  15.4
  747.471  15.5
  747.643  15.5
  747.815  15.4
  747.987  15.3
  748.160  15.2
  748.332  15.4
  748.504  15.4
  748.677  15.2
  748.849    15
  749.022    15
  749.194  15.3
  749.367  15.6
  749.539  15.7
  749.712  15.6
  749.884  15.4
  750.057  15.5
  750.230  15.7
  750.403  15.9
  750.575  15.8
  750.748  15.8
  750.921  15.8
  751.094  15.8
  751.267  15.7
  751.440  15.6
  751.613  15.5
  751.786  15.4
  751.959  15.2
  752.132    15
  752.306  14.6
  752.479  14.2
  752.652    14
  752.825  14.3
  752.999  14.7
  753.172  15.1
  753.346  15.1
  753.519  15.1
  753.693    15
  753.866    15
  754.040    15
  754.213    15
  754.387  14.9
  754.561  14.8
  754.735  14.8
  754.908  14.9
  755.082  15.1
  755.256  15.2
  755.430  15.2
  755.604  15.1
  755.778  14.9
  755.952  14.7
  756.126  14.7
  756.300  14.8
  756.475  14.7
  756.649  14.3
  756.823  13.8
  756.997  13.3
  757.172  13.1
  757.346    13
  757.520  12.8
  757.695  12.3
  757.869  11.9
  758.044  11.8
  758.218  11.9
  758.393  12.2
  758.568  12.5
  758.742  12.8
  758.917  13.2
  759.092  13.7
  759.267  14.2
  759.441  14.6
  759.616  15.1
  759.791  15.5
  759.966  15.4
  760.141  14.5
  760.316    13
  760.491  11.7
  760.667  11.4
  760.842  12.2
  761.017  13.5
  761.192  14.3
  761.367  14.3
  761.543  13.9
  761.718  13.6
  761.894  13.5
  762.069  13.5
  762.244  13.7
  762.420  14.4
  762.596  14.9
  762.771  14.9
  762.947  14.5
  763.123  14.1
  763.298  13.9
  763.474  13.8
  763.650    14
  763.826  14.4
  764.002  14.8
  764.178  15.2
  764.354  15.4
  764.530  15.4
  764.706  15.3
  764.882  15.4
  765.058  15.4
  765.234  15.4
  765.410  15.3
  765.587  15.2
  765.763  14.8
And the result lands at 0.08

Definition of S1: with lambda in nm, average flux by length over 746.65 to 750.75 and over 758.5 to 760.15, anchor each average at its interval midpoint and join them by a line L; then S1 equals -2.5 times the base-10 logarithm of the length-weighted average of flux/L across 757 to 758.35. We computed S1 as 0.16 mag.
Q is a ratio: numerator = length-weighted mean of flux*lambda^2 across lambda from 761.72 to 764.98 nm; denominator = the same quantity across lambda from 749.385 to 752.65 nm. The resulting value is 1.0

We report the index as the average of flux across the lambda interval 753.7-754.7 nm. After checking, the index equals 14.9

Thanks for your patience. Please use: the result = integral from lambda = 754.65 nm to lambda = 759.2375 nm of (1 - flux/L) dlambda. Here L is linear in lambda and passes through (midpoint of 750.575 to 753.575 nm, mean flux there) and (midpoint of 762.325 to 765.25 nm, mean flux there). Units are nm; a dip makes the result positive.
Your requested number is 0.38 nm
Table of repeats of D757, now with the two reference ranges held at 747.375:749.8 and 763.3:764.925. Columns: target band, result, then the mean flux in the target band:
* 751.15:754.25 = 0.05 nm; 15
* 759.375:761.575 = 0.17 nm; 13.8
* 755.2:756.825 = 0.03 nm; 14.8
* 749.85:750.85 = -0.03 nm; 15.7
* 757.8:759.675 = 0.24 nm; 13.1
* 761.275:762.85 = 0.08 nm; 14.1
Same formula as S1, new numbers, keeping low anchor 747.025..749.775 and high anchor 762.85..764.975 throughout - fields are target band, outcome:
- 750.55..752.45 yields -0.01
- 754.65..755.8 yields 0.00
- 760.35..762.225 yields 0.12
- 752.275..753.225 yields 0.05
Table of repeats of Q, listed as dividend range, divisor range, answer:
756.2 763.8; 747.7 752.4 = 0.90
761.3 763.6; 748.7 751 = 0.94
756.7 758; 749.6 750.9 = 0.84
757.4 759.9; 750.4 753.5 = 0.89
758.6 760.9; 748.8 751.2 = 0.90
